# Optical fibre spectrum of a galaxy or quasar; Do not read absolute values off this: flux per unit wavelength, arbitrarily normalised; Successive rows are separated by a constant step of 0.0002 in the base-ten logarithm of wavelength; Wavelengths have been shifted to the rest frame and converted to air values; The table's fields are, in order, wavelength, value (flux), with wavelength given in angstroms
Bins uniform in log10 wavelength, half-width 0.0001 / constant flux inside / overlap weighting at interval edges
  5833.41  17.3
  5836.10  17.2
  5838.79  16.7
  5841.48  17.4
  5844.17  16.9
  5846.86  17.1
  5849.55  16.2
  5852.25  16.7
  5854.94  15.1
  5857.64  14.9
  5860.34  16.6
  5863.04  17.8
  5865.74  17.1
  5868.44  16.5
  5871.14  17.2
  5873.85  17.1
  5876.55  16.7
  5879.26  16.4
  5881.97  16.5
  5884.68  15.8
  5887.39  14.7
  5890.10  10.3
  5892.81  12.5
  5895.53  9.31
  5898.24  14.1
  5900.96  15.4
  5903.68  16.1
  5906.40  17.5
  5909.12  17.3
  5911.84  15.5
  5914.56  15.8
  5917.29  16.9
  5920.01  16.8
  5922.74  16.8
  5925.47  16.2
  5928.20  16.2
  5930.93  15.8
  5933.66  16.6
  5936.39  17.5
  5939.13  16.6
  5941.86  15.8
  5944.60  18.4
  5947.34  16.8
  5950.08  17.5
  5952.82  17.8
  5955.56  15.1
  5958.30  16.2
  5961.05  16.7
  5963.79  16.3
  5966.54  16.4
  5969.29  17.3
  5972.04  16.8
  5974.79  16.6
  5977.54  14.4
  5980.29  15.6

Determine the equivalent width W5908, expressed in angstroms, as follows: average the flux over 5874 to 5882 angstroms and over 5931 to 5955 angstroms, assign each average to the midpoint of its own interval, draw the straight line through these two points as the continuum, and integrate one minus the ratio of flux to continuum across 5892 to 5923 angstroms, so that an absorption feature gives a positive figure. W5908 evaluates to 2.7 angstroms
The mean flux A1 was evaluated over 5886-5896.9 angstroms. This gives 11.7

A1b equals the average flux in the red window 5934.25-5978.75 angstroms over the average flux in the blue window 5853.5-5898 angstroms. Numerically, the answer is 1.09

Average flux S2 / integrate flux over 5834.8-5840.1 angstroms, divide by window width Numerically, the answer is 16.9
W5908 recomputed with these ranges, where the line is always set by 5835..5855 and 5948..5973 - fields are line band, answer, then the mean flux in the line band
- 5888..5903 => 3.69 angstroms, 12.6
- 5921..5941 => 0.22 angstroms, 16.5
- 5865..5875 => -0.13 angstroms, 17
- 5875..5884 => 0.13 angstroms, 16.5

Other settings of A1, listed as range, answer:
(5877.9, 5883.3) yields 16.4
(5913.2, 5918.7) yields 16.4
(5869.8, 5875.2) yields 17.1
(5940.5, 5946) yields 17.1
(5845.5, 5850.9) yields 16.7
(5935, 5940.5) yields 17.1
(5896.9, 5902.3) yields 14.7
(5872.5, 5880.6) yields 16.7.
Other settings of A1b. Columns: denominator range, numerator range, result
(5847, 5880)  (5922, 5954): 1.02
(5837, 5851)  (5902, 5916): 0.97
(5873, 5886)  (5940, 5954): 1.05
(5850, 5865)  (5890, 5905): 0.81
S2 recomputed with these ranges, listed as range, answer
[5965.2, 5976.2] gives 16.8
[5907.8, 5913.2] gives 16.4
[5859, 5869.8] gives 17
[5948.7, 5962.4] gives 16.7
